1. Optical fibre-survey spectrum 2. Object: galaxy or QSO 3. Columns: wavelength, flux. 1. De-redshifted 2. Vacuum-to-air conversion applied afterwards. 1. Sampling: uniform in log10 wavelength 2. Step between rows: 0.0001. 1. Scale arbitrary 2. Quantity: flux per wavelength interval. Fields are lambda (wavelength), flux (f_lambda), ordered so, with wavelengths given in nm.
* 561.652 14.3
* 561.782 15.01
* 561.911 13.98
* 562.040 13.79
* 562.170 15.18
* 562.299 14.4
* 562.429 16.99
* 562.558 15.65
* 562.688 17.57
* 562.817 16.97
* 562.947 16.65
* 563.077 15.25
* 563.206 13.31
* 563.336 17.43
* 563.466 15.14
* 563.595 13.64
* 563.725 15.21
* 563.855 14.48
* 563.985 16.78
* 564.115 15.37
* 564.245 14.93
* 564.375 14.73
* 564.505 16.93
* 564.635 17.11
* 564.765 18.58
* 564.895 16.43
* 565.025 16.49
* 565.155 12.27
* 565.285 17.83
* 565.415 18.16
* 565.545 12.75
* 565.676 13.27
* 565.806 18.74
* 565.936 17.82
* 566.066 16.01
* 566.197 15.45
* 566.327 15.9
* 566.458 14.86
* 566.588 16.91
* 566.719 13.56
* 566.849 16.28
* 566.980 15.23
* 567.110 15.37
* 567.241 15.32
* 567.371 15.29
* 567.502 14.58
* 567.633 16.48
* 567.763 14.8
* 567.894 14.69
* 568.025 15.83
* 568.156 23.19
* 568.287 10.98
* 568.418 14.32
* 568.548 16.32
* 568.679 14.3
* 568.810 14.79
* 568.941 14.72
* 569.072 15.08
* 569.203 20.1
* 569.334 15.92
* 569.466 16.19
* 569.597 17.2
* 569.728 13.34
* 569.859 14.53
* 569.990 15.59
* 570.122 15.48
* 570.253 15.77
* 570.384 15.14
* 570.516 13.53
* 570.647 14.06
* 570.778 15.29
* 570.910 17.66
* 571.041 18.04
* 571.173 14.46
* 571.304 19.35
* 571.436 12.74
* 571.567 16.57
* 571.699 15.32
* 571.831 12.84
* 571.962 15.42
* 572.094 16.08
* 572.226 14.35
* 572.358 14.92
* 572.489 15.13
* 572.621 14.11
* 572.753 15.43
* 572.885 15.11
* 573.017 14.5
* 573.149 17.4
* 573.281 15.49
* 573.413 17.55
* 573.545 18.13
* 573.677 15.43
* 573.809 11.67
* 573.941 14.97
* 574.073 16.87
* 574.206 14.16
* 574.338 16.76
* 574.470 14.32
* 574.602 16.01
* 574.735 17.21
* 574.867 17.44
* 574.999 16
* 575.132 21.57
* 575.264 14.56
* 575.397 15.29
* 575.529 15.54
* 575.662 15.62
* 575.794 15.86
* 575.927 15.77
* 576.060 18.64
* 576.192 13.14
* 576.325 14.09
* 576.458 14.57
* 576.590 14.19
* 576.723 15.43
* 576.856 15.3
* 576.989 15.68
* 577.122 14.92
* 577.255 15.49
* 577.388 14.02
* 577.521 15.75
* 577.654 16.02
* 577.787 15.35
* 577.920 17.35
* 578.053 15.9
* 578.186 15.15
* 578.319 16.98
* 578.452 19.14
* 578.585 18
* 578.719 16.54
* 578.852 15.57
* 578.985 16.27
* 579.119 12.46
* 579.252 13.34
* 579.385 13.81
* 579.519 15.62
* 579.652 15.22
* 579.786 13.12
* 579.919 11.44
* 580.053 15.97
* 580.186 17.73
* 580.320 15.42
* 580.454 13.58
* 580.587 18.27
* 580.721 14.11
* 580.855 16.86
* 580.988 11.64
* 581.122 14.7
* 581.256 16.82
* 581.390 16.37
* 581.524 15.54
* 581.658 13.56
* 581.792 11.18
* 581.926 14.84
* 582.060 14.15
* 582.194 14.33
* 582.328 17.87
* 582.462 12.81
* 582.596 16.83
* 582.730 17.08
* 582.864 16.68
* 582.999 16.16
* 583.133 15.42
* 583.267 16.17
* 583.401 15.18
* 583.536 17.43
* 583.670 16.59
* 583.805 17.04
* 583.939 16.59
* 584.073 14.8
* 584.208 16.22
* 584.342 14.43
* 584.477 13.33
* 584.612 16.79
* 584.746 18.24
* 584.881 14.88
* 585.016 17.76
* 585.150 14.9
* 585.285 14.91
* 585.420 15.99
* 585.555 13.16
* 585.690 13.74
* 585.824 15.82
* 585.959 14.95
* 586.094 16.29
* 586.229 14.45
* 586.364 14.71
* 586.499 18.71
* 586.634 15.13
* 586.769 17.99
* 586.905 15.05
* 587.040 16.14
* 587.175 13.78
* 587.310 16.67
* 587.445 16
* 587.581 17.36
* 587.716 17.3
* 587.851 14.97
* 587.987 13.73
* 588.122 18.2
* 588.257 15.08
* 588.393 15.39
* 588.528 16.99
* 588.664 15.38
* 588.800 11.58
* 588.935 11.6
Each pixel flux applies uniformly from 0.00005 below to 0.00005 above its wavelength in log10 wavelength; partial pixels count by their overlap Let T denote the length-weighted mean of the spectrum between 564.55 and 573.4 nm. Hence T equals 15.6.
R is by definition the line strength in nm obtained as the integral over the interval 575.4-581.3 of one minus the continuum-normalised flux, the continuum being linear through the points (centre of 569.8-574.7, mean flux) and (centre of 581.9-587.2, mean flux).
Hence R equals 0.07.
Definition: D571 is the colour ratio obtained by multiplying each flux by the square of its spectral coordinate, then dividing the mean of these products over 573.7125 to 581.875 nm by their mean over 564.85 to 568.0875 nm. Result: 1.03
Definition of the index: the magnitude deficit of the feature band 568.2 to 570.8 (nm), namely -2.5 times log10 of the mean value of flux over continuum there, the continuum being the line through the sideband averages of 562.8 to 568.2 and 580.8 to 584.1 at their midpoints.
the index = 0.04 mag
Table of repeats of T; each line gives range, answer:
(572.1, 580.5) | 15.5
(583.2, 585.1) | 16.1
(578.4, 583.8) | 15.4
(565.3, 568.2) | 15.9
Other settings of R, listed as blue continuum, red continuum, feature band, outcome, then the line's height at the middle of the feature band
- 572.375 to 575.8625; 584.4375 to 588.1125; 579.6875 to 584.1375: 0.12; 15.8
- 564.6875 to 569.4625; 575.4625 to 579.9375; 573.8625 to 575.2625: -0.08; 15.5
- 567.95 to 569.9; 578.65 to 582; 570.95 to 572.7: 0.02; 15.5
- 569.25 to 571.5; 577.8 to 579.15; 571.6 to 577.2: 0.15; 16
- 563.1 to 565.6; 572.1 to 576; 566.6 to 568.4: 0.02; 15.7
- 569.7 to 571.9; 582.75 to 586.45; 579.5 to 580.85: 0.04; 15.6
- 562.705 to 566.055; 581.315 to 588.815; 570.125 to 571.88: 0.04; 15.8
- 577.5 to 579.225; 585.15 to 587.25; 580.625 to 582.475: 0.13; 15.8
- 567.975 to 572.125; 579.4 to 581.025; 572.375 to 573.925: 0.00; 15.4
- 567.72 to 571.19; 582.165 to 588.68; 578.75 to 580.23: 0.11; 15.8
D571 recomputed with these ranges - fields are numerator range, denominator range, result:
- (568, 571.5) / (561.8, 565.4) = 1.02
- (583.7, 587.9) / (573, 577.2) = 1.04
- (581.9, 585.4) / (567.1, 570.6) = 1.08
